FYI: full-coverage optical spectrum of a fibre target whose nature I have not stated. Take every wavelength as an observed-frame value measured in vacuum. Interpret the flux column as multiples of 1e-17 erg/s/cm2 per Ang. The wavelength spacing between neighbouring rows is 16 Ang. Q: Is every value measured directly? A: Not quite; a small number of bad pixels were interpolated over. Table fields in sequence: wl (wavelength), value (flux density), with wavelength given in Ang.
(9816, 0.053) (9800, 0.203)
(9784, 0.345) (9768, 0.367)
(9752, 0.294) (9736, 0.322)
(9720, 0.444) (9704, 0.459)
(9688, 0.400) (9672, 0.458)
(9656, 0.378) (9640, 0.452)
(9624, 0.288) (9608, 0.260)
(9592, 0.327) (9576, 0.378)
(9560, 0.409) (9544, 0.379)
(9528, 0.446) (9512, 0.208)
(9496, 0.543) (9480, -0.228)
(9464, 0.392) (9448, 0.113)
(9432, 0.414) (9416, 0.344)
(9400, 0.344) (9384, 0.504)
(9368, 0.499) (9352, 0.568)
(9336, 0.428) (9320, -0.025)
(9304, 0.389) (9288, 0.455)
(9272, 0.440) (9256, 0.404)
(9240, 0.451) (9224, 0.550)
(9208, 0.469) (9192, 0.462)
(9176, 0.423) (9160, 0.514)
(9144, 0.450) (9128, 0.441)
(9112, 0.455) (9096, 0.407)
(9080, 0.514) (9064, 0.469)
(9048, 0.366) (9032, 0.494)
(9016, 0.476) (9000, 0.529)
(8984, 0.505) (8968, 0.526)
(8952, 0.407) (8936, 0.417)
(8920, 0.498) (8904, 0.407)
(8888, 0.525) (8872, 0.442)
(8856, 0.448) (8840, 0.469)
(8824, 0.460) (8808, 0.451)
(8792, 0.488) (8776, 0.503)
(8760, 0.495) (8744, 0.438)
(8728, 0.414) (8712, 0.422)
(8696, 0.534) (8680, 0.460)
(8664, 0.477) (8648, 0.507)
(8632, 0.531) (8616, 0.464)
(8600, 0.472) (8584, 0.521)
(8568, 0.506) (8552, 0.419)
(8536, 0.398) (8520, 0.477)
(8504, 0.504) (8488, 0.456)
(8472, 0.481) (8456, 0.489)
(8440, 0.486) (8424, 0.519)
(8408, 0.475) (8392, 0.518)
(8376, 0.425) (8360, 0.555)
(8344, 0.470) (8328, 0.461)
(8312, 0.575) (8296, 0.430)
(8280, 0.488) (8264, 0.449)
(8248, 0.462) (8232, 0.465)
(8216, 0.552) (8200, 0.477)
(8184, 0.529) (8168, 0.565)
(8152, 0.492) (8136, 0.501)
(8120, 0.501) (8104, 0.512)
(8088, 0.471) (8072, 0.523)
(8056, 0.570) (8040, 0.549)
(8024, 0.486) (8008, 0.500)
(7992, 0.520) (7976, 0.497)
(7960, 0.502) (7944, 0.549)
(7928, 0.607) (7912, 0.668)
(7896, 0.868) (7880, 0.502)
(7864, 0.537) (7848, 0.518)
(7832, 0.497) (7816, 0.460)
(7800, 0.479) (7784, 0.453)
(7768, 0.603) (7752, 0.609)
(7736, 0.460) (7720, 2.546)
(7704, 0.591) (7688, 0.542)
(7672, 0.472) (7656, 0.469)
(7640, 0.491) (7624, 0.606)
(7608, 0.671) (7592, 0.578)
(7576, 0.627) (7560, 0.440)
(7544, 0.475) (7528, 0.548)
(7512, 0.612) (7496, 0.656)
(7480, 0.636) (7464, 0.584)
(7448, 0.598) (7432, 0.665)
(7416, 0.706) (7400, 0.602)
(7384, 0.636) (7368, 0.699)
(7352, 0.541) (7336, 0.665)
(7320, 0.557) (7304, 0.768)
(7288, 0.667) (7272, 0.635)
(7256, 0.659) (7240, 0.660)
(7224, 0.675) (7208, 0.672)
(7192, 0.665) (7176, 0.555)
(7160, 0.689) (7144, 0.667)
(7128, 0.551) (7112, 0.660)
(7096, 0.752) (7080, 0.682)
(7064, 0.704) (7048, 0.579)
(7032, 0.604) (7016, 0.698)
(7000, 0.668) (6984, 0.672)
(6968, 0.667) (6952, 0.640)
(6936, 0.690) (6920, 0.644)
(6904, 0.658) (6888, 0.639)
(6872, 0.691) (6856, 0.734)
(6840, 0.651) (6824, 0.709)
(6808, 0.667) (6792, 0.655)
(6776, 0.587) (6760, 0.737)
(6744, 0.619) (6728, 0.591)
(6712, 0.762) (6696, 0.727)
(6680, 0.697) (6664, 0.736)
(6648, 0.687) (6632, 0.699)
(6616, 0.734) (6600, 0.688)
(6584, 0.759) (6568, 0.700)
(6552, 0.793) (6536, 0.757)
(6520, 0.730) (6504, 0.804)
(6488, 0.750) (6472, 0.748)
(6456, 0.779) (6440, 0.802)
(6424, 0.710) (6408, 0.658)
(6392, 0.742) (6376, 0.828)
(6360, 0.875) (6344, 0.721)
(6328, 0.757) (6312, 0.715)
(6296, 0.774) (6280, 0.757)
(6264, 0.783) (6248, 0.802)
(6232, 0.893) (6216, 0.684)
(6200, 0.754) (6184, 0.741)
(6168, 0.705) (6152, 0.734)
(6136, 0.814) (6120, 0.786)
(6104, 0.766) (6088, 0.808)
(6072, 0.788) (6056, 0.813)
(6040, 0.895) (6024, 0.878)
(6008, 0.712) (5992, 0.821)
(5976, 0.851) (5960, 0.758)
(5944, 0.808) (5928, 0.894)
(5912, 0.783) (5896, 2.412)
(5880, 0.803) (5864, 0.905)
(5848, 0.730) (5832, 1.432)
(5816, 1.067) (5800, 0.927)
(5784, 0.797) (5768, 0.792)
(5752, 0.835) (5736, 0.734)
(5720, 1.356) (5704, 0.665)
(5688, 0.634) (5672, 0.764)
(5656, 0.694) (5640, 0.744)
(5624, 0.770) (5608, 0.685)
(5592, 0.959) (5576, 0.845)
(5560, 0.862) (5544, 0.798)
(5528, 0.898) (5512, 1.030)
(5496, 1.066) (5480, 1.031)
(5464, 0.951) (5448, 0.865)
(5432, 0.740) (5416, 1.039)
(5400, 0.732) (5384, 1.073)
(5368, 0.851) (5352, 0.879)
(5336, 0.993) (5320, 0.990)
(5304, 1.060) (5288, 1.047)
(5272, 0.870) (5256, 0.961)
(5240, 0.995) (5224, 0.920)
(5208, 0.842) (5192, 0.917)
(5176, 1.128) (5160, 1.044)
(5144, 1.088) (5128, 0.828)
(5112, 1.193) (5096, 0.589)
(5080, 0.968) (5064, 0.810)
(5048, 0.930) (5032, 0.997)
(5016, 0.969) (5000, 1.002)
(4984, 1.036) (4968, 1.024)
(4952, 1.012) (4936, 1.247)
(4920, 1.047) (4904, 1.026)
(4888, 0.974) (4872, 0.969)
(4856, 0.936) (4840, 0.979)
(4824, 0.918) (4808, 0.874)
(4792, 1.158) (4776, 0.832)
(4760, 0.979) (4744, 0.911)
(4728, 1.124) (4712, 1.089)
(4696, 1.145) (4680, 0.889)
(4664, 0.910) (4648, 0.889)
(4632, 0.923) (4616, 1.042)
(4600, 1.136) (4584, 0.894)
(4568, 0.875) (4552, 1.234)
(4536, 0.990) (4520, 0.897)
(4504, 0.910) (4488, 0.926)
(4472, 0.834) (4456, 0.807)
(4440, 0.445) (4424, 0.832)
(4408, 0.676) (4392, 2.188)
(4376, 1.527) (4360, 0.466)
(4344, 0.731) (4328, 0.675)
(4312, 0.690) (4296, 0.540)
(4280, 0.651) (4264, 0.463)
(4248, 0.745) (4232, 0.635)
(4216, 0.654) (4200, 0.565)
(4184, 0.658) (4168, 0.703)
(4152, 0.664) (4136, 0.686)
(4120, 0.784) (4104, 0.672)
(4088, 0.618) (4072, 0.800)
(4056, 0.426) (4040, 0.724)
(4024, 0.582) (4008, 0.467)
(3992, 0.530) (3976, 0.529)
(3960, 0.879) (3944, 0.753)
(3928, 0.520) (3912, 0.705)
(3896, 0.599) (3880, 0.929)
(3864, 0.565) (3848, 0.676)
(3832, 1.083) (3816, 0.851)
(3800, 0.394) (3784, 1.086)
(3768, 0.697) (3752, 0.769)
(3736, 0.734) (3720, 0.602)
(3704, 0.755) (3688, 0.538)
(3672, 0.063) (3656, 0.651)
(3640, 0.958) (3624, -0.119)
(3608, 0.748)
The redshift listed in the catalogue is 0.18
